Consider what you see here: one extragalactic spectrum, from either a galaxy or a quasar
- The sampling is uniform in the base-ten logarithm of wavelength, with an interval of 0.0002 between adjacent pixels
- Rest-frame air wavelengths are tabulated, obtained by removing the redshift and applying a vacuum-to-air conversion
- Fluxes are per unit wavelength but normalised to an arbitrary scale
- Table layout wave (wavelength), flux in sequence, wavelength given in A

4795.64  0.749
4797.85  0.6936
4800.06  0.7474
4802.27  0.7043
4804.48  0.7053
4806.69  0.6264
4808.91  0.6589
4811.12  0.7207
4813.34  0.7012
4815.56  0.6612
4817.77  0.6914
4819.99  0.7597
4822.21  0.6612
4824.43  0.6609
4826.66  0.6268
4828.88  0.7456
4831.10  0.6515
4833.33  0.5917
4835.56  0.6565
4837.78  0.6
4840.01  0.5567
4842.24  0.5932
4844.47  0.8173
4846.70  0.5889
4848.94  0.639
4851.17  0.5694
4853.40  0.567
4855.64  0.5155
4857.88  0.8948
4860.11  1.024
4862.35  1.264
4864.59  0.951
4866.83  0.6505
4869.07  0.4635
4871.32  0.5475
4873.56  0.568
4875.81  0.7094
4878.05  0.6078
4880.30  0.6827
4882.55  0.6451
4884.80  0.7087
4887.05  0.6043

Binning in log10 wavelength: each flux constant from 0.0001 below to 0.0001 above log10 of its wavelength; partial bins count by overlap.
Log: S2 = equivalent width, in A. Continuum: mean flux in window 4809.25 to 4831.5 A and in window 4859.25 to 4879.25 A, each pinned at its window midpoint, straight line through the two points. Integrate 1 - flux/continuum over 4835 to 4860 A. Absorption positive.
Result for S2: 2.5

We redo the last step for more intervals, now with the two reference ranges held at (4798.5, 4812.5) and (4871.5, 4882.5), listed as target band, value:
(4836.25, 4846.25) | 0.4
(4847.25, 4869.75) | -3.7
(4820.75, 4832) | 0.1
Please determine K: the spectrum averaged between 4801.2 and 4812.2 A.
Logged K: 0.683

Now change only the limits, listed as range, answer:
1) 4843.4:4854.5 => 0.636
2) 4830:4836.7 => 0.633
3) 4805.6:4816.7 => 0.674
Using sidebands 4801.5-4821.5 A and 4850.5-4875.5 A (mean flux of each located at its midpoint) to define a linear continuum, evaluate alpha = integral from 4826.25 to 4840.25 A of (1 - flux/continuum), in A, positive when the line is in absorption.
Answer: 1.4 A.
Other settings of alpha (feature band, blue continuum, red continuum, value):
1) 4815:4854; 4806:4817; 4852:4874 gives 3.3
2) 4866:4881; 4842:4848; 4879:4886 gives 1.7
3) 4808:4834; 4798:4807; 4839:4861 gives 0.5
